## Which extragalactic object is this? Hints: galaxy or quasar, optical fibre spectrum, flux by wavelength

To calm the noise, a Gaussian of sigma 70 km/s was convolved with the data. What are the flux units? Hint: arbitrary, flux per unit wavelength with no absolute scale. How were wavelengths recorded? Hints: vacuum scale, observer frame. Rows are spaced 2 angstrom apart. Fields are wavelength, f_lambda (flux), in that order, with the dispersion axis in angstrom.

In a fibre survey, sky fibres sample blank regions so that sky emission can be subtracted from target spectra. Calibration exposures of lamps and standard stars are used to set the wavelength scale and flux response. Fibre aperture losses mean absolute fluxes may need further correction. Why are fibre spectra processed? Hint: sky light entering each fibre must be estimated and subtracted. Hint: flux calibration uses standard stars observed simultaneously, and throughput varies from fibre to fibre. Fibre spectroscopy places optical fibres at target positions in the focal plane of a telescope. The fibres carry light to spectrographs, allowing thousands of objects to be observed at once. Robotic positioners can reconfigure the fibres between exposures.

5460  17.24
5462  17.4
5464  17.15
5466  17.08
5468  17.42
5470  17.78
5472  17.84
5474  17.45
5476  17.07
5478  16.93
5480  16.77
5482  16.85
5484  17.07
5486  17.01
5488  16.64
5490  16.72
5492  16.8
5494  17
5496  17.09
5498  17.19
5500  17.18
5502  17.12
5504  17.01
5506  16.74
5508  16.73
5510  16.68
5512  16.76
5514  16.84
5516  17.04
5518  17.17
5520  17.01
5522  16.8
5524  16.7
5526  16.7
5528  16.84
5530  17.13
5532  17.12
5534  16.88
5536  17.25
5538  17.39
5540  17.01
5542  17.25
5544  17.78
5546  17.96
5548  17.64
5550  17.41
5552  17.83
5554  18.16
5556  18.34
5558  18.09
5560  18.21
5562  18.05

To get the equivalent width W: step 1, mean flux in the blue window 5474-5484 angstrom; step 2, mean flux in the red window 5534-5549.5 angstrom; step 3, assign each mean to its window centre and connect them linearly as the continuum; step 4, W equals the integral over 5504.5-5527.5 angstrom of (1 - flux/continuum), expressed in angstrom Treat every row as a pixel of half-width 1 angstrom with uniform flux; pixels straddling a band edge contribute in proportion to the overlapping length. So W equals 0.5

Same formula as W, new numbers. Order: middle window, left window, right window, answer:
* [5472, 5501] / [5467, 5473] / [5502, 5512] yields 0.5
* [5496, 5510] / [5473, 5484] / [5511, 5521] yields 0.0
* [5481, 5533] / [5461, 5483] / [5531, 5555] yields 1.3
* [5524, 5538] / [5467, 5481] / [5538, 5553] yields 0.4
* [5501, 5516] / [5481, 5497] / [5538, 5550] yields 0.2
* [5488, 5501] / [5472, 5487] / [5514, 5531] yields 0.0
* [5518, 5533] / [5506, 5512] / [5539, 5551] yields 0.1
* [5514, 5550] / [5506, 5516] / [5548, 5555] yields 0.3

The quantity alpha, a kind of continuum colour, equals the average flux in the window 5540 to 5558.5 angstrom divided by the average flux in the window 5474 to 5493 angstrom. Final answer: 1.1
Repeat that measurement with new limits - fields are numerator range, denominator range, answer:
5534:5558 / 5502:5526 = 1.05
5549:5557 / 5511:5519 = 1.06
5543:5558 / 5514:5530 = 1.06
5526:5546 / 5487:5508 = 1.02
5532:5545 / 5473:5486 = 1.01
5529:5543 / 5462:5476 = 0.98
